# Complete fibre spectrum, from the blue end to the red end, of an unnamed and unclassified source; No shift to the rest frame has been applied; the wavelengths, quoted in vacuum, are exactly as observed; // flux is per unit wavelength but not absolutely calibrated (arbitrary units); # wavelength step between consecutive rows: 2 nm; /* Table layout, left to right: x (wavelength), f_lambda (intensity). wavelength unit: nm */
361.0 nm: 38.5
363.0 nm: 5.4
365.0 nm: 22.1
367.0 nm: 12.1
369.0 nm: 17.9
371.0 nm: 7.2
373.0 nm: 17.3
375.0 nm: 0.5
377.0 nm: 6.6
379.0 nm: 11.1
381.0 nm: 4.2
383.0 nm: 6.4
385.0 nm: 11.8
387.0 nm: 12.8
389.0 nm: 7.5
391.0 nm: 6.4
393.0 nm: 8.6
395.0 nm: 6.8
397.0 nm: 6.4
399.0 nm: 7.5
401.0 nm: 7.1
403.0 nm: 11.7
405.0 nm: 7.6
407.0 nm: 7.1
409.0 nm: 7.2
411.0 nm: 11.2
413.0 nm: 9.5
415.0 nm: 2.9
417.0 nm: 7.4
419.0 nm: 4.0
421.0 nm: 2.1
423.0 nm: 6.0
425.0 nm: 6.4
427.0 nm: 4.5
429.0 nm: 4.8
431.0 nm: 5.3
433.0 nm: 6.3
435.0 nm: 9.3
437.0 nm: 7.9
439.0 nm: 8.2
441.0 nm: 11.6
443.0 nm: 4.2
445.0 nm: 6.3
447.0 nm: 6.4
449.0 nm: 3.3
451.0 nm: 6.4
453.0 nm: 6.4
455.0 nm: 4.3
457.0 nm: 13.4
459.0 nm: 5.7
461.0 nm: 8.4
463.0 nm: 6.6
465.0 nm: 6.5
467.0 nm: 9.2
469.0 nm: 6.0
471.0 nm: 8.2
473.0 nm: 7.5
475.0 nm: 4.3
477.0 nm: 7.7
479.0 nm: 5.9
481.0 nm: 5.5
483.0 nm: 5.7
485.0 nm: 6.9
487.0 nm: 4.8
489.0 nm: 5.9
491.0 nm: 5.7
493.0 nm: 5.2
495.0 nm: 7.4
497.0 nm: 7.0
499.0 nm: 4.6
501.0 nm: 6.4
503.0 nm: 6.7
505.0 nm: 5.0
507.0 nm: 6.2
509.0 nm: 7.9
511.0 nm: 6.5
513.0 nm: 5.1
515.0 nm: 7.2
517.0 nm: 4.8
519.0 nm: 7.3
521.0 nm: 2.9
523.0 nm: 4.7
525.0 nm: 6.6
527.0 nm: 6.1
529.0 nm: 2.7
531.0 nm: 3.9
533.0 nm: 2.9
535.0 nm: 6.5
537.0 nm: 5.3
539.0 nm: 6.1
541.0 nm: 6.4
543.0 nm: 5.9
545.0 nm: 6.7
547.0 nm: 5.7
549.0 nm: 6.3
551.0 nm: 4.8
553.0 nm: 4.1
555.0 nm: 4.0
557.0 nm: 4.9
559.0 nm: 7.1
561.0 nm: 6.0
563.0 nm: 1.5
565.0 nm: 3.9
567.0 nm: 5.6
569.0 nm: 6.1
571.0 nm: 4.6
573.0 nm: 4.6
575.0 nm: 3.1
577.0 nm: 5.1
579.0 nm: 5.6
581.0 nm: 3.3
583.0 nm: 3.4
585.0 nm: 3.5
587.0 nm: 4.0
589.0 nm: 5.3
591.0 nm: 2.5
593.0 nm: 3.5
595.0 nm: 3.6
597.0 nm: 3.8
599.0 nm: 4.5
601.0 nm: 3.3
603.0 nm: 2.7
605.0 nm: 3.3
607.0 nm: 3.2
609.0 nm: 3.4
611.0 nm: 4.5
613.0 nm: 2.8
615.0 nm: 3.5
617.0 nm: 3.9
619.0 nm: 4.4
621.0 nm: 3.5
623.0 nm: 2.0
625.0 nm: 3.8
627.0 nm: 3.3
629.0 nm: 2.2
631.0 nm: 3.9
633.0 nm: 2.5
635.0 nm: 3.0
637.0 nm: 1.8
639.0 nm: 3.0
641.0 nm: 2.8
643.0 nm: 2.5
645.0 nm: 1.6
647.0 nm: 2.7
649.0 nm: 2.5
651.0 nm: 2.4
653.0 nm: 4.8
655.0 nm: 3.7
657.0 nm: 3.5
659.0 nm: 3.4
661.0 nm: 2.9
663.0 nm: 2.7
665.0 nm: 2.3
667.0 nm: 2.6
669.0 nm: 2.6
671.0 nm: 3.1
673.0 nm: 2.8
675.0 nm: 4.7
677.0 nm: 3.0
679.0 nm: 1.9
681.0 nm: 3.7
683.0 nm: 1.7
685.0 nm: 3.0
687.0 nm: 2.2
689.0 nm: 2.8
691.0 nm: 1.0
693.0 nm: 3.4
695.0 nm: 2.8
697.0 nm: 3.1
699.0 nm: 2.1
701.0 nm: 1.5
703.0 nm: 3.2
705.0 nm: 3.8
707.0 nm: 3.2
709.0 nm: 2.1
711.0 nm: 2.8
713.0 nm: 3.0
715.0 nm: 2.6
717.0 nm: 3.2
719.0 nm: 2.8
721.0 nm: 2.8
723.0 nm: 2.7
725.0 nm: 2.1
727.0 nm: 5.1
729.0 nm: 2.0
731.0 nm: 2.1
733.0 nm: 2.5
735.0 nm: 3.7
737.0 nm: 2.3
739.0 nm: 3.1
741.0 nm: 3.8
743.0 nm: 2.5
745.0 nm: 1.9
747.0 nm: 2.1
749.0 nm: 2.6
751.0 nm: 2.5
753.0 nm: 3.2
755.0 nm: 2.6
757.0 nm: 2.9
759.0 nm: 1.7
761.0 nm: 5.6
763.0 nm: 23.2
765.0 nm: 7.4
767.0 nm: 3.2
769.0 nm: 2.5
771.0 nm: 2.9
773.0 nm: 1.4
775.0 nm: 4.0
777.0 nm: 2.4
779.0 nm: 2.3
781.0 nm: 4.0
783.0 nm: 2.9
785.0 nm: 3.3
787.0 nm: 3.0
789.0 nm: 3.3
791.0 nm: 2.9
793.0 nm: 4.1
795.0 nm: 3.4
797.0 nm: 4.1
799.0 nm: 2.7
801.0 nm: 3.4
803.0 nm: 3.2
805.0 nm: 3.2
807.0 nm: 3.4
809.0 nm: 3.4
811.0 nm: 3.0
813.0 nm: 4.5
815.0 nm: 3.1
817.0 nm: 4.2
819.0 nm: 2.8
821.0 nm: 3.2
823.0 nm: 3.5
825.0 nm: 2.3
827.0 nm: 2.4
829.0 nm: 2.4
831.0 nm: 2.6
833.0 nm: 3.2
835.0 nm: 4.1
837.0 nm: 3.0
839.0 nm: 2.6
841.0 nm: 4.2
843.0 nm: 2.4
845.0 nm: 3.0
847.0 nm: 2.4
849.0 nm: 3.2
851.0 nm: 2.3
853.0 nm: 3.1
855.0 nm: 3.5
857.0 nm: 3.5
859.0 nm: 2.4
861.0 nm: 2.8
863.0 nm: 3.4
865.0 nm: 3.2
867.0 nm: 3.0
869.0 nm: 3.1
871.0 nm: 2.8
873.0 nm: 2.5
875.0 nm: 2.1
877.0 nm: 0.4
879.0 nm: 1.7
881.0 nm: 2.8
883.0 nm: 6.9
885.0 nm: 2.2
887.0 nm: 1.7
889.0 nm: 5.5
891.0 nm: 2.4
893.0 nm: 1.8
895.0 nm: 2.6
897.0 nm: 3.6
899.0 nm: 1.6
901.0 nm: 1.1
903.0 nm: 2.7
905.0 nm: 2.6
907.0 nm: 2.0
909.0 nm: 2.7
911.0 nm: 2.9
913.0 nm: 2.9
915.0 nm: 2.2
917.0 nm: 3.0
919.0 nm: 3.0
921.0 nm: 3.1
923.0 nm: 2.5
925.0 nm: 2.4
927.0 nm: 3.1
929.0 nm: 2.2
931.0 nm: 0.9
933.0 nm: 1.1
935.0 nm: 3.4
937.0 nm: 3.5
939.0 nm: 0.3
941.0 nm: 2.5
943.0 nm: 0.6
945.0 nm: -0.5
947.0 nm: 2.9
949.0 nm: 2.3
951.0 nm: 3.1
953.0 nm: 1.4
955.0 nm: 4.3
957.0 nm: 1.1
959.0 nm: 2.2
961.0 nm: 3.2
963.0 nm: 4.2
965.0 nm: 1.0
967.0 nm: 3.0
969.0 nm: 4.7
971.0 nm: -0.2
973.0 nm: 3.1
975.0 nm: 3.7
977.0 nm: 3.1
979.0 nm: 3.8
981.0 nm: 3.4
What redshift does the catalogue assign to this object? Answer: 1.05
